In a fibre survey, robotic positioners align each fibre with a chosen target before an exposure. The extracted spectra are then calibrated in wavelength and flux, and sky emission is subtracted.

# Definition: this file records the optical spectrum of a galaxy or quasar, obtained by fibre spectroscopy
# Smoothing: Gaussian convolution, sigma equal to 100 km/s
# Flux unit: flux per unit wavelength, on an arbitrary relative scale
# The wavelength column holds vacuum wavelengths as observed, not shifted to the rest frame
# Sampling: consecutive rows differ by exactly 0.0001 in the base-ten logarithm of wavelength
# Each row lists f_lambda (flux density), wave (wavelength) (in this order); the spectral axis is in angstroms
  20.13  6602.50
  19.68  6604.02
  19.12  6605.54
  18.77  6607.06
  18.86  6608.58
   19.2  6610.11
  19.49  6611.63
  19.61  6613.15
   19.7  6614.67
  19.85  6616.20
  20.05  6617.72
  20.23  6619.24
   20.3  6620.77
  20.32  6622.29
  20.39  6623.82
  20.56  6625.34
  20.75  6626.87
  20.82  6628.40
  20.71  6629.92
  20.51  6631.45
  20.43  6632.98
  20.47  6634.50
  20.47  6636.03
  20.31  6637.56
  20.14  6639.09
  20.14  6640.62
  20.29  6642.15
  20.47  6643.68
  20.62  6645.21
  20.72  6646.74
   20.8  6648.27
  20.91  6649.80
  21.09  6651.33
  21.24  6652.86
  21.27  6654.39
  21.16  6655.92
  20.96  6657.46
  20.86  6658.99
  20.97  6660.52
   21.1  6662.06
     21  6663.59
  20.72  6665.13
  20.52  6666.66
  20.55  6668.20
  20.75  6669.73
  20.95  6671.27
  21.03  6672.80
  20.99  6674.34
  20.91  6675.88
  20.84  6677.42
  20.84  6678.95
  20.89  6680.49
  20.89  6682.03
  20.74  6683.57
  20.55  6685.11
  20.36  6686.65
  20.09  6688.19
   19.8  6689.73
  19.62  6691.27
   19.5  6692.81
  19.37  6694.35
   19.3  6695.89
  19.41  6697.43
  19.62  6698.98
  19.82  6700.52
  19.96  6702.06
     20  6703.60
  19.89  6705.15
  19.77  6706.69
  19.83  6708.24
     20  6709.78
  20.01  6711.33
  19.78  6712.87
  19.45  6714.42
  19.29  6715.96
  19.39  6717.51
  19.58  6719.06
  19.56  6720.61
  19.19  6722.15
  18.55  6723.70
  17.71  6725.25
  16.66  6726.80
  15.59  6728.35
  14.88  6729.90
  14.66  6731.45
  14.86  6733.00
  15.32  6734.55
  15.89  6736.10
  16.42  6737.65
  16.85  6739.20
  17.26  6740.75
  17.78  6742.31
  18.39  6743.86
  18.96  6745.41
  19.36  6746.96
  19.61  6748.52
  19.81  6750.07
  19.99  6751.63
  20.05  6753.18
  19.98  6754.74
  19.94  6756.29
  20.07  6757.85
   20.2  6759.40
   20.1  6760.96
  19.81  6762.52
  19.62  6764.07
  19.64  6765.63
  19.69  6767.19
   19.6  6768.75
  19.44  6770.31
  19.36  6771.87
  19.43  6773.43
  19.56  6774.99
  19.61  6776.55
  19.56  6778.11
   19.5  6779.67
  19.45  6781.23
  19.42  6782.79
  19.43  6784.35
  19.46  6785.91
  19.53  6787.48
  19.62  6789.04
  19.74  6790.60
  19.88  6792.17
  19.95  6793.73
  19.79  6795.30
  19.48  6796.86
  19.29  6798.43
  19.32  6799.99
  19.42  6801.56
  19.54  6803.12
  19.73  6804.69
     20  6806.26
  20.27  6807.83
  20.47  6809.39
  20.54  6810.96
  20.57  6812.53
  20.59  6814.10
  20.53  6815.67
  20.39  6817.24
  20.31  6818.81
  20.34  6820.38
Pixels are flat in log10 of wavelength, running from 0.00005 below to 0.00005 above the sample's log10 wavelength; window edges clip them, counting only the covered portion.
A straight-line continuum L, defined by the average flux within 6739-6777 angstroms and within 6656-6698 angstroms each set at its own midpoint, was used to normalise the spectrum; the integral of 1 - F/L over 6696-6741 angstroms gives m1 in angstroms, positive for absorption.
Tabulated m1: 3.8 angstroms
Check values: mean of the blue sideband 20.5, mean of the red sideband 19.4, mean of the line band 18.3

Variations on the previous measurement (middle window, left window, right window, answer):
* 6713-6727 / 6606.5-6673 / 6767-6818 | 0.8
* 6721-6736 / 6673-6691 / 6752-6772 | 2.8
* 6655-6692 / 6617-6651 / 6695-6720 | -1.2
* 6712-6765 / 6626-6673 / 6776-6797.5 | 4.3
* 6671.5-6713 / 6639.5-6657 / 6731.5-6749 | -2.4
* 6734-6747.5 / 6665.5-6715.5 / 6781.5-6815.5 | 1.8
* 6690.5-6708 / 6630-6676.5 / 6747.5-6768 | 0.6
